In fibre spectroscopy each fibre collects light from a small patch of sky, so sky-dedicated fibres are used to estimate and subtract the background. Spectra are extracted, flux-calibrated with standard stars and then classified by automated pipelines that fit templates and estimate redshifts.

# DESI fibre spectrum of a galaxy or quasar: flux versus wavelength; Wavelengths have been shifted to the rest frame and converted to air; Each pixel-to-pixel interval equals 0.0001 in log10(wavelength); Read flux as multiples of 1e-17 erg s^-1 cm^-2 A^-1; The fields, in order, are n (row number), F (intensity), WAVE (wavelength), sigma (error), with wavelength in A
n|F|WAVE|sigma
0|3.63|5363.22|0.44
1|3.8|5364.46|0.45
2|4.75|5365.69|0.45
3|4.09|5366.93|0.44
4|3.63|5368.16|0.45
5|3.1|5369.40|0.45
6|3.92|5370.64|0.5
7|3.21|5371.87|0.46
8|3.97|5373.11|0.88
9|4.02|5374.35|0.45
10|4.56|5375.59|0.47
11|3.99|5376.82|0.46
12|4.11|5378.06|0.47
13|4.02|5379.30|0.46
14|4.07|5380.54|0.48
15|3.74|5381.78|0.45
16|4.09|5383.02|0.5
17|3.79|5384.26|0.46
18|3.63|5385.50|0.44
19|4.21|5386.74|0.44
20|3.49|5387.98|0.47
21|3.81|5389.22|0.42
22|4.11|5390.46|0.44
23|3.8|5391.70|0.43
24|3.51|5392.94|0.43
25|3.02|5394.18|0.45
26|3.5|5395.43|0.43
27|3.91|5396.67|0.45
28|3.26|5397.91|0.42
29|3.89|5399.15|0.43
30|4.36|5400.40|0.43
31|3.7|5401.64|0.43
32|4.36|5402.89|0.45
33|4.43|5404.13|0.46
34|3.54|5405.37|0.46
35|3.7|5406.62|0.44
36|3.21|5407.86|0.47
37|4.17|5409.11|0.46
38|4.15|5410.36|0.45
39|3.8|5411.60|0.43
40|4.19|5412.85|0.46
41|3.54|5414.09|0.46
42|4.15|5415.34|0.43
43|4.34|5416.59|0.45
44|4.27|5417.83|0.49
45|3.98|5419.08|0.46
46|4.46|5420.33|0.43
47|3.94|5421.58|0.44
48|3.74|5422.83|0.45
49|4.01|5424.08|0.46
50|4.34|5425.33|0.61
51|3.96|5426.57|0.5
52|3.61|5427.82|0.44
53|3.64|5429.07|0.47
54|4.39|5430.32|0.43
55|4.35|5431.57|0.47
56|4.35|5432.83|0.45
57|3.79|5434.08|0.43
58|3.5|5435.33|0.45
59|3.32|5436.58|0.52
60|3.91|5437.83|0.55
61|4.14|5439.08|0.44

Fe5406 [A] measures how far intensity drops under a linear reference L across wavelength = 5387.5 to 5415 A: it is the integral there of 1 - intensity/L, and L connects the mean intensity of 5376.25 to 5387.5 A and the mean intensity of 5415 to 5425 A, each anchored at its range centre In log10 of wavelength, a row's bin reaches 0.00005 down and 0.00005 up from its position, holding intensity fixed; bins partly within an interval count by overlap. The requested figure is 1.6 A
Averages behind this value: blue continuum 3.95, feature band 3.8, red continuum 4.11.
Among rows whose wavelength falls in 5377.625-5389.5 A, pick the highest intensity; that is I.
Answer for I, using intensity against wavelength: 4.21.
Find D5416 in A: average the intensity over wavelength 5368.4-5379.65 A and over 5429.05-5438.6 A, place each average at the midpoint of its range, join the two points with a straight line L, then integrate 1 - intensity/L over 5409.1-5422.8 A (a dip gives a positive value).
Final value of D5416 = -0.6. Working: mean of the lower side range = 3.86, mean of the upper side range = 3.93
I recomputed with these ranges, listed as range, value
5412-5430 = 4.46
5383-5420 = 4.43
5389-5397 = 4.11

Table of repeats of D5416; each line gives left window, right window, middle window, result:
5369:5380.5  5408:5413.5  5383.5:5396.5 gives 0.8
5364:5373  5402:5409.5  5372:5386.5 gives -0.6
